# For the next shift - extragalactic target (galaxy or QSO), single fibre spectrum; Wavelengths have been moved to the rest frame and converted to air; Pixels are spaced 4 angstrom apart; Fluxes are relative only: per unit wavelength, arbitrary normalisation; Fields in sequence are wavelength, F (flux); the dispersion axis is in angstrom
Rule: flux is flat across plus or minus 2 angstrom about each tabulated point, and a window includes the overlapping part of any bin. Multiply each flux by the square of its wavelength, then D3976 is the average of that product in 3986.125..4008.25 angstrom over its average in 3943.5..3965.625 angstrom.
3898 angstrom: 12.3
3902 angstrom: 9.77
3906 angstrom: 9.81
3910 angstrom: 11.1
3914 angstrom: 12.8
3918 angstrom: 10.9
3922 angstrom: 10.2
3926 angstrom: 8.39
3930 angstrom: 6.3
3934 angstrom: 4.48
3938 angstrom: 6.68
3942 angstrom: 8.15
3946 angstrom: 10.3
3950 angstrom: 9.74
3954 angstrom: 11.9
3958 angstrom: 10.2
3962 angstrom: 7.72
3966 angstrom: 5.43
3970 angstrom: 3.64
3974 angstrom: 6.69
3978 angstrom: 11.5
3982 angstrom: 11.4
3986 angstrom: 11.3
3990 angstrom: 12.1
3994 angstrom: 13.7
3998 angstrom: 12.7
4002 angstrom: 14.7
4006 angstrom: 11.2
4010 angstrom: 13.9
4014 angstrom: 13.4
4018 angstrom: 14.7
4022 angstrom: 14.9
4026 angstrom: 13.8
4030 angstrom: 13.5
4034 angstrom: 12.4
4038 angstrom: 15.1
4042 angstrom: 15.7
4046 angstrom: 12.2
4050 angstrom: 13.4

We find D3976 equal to 1.36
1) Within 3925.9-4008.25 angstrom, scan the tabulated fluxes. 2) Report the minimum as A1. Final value 3.64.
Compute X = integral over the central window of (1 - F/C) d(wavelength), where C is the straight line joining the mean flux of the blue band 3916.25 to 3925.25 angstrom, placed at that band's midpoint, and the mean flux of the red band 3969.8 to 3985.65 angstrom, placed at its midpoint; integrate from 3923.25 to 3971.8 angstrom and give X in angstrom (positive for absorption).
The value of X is 9.6 angstrom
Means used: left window 10.2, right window 9.15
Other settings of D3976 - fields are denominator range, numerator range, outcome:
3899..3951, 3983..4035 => 1.51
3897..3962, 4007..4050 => 1.54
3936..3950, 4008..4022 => 1.71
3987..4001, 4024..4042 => 1.10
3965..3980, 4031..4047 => 2.08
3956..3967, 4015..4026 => 1.87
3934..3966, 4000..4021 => 1.62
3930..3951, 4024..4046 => 1.91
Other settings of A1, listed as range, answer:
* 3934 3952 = 4.48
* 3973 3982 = 6.69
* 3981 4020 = 11.2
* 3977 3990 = 11.3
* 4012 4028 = 13.4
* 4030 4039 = 12.4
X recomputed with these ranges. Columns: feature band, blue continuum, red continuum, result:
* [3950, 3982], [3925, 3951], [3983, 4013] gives 4.66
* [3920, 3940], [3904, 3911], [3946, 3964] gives 5.82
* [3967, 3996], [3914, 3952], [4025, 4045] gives 3.59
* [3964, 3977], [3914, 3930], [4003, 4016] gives 6.56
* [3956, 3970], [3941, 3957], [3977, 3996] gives 4.67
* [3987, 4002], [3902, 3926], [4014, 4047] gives 0.03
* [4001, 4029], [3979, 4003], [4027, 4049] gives -1.28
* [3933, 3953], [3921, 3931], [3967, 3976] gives -3.47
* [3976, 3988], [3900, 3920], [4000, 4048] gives 1.24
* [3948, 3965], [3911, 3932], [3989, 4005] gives 2.59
